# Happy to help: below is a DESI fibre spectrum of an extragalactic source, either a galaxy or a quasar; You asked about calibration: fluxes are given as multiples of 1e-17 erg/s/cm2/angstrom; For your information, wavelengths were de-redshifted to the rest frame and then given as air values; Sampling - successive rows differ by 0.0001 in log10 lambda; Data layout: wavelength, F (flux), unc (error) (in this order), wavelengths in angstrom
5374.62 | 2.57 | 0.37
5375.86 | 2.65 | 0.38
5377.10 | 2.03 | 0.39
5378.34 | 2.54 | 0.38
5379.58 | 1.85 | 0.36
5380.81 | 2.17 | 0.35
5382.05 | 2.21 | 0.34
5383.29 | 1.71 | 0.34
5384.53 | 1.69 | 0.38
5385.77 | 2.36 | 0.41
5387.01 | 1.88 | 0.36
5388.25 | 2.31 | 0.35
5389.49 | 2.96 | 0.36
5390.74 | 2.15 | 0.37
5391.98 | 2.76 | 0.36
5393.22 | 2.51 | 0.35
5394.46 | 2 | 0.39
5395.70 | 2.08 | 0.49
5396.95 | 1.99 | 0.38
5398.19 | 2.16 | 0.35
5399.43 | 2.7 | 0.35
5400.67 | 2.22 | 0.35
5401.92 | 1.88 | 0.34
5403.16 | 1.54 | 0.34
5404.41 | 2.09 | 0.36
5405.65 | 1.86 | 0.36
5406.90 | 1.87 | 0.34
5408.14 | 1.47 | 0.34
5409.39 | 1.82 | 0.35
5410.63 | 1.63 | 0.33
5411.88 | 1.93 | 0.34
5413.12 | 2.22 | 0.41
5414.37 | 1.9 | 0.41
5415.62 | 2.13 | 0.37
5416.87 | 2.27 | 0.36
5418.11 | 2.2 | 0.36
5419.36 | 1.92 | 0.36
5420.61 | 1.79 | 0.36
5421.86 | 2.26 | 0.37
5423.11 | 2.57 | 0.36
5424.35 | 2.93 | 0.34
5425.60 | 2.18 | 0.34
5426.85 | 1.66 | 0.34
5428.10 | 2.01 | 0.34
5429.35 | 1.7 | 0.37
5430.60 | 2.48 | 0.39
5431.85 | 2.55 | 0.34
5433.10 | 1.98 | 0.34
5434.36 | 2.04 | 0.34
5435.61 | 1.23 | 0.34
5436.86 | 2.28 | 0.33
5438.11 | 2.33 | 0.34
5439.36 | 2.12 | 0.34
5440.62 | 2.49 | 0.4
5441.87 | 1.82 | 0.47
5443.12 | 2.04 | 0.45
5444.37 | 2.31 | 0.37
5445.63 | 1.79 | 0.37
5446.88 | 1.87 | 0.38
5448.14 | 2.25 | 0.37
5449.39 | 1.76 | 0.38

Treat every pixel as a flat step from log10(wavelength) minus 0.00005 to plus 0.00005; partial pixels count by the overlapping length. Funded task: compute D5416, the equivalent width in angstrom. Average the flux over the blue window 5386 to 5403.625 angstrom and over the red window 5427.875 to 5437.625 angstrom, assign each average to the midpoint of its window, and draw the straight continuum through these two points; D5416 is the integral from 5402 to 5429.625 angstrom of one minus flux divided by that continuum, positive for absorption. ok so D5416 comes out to 1.60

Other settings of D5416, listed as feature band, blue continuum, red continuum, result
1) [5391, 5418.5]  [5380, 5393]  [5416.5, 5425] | 2.4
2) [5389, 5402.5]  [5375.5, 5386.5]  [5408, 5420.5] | -1.7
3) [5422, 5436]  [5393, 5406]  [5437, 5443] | 0.1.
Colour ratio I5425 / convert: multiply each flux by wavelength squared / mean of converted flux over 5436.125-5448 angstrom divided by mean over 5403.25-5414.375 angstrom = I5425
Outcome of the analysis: 1.2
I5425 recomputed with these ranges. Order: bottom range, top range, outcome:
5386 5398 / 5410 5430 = 0.92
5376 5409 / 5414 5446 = 1.01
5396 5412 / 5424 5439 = 1.09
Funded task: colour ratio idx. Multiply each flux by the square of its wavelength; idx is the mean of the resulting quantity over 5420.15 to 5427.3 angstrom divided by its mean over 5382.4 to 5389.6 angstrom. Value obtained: 1.09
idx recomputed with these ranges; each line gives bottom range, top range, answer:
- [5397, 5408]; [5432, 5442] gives 1.04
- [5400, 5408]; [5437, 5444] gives 1.17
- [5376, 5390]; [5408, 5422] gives 0.92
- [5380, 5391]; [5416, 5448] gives 1.00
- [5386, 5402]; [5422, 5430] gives 0.96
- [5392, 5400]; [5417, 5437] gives 0.94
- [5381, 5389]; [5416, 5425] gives 1.12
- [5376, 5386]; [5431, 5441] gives 1.04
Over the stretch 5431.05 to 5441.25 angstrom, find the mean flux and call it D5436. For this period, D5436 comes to 2.13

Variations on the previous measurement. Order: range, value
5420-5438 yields 2.13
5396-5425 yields 2.06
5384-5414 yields 2.09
